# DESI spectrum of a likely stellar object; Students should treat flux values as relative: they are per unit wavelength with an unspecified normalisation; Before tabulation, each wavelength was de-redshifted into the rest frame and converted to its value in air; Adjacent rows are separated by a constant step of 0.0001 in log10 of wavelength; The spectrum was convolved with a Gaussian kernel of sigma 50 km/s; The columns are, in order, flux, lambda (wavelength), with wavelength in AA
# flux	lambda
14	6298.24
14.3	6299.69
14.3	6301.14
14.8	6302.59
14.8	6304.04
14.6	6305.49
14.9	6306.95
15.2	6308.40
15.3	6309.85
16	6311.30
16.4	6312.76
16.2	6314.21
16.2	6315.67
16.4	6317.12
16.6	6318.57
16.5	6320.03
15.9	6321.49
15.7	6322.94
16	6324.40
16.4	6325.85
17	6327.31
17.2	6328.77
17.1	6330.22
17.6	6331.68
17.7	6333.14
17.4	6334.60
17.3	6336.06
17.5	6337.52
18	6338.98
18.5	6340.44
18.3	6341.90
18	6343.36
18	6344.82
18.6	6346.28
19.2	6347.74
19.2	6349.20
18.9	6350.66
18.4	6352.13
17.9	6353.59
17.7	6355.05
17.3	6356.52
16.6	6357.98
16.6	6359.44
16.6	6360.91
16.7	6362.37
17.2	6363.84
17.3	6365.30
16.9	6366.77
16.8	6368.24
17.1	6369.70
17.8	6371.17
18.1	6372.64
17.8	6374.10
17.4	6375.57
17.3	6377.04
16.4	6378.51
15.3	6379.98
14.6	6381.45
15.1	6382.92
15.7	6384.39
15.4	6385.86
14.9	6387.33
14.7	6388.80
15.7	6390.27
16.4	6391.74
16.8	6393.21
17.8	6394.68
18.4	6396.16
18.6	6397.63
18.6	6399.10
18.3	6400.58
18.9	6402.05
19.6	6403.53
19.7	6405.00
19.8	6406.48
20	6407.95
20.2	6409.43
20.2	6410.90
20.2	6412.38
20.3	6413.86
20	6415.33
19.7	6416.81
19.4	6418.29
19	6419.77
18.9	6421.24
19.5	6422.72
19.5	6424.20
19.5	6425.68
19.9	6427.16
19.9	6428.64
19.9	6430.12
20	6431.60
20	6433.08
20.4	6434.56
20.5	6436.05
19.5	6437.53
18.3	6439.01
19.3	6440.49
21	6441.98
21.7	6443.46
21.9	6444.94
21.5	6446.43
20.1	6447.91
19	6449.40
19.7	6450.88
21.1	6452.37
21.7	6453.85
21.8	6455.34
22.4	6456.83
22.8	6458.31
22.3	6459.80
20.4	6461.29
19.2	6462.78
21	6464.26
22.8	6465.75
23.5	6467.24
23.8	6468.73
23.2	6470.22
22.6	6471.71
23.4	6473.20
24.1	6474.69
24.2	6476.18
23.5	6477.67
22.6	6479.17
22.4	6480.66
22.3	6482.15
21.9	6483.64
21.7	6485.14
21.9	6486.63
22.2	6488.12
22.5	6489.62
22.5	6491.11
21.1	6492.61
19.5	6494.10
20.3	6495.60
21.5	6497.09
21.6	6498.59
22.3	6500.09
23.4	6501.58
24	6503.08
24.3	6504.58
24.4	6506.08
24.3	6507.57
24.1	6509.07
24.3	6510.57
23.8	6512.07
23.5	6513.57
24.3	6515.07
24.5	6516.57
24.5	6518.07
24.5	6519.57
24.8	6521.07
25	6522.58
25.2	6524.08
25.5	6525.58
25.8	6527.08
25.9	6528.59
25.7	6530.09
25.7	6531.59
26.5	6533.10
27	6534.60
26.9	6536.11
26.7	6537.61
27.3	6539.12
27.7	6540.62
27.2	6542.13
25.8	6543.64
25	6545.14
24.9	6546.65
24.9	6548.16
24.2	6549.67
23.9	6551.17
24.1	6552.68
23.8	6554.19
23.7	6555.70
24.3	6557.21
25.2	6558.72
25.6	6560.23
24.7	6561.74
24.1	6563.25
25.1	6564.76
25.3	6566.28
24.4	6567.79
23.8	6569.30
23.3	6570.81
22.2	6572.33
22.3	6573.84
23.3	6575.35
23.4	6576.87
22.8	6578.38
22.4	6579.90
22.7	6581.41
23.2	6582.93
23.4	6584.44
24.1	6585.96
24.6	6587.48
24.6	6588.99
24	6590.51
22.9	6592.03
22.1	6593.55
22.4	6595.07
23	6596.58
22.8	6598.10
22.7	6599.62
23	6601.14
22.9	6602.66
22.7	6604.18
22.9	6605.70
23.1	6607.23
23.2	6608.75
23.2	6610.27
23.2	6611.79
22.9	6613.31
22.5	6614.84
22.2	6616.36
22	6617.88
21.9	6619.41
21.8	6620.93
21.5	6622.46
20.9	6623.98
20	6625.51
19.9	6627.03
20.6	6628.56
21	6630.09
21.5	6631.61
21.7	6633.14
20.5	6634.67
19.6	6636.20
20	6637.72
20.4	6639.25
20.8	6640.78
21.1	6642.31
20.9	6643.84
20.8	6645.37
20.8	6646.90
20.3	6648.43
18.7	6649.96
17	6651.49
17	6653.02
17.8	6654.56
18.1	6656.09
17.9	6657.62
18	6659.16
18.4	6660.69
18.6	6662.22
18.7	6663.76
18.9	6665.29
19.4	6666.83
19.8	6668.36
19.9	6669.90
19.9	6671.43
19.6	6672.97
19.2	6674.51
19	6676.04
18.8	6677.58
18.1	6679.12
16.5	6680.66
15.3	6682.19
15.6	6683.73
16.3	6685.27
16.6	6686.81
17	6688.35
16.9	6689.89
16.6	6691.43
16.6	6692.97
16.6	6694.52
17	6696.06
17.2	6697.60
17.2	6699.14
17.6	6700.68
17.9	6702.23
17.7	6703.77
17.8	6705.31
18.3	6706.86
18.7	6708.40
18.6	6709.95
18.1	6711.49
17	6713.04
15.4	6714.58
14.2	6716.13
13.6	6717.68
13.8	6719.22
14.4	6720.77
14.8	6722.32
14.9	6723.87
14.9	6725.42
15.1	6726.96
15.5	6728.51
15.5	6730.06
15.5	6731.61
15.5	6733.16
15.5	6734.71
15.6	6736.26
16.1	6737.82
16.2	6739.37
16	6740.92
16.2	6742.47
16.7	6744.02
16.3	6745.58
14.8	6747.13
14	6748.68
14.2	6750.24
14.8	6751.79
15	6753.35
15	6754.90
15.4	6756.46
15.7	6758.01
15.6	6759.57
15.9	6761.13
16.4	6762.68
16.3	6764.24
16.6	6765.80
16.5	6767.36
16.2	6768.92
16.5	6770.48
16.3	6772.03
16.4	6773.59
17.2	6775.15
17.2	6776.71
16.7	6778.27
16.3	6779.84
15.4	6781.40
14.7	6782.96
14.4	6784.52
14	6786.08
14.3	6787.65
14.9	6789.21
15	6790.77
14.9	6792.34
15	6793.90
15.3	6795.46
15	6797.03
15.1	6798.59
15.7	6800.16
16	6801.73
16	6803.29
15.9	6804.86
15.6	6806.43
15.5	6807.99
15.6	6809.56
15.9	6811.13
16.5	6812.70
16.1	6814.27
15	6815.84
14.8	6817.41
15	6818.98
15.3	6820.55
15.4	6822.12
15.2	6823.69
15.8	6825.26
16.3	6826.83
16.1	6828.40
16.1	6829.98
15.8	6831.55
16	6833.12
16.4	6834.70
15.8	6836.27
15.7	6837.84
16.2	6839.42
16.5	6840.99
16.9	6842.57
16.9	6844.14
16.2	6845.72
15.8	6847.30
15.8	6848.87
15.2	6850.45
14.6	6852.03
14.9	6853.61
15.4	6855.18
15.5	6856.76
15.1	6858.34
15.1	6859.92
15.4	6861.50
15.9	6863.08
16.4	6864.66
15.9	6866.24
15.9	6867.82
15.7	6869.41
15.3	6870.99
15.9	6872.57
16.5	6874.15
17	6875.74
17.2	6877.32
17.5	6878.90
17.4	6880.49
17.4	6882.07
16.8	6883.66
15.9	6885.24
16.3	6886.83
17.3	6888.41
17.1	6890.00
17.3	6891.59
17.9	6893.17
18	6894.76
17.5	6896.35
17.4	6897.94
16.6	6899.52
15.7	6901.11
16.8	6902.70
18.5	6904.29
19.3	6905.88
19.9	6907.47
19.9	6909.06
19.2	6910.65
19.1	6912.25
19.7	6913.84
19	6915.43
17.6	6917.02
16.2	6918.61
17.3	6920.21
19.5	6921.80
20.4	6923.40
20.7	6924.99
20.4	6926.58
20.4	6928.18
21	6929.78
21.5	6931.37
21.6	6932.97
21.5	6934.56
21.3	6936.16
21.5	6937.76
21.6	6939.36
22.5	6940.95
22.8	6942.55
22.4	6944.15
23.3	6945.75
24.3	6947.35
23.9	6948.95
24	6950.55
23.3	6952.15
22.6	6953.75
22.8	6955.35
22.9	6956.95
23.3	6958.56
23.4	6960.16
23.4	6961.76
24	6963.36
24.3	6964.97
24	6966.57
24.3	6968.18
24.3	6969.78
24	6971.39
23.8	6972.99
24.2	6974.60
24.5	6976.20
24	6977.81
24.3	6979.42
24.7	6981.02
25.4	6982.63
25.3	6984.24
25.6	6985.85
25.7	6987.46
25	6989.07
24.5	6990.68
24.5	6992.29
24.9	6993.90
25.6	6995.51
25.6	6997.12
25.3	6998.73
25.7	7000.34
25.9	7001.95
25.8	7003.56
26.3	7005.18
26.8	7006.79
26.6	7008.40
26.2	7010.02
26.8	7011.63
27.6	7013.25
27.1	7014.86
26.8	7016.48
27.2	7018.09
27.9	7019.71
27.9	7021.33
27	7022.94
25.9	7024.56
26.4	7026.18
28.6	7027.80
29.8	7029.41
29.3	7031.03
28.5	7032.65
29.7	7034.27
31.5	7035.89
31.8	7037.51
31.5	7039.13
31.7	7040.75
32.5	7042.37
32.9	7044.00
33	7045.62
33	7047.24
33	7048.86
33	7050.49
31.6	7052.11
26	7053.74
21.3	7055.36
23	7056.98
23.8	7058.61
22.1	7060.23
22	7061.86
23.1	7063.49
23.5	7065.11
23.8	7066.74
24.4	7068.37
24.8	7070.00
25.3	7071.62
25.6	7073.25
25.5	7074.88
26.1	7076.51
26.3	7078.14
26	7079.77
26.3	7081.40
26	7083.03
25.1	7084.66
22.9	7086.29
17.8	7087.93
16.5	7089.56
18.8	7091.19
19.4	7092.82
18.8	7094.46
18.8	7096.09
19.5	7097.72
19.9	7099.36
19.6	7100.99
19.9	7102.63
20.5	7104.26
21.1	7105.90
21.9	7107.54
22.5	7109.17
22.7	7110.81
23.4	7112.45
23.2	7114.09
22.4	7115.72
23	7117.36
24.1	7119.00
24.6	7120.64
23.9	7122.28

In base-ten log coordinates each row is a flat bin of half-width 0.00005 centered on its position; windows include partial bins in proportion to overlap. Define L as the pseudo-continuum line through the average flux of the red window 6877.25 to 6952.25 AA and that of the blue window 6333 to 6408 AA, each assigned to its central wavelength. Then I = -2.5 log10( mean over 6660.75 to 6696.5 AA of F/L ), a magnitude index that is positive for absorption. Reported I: 0.04 mag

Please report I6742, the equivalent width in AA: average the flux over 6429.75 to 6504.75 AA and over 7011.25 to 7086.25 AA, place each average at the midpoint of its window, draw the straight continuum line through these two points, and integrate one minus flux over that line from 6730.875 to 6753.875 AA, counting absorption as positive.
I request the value 8.4 AA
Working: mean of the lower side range 21.6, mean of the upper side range 27.4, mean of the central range 15.5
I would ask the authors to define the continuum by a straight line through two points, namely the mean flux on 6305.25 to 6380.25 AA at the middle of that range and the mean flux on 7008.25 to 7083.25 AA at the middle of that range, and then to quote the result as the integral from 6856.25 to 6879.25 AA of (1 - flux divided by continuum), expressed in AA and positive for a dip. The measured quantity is 8.18 AA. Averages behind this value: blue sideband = 17.1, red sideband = 27.5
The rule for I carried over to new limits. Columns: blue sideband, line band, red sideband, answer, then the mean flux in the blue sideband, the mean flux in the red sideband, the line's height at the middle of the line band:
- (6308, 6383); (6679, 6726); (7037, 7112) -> 0.25 mag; 17.1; 24.6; 20.8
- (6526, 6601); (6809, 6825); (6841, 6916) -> 0.18 mag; 24.4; 16.8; 18.3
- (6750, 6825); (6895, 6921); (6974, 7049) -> 0.21 mag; 15.6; 27.4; 21.9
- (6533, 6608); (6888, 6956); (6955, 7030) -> 0.25 mag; 24.2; 25.5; 25.2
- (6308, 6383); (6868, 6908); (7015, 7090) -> 0.40 mag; 17.1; 27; 24.7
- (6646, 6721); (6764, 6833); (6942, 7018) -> 0.28 mag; 17.6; 24.8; 20.4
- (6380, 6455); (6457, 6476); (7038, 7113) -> -0.16 mag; 19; 24.5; 19.4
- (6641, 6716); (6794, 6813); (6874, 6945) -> 0.18 mag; 18.1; 18.9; 18.5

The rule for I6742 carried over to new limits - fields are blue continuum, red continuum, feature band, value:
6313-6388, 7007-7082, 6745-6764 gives 6.4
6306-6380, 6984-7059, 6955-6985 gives 3.2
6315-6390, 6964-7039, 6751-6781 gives 8.9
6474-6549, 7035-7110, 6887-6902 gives 4.5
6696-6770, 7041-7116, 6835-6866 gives 4.9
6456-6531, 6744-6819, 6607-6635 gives -2.8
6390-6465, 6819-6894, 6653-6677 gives -1.4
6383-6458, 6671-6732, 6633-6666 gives -4.1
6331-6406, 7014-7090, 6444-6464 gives -2.7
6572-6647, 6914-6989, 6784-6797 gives 4.4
